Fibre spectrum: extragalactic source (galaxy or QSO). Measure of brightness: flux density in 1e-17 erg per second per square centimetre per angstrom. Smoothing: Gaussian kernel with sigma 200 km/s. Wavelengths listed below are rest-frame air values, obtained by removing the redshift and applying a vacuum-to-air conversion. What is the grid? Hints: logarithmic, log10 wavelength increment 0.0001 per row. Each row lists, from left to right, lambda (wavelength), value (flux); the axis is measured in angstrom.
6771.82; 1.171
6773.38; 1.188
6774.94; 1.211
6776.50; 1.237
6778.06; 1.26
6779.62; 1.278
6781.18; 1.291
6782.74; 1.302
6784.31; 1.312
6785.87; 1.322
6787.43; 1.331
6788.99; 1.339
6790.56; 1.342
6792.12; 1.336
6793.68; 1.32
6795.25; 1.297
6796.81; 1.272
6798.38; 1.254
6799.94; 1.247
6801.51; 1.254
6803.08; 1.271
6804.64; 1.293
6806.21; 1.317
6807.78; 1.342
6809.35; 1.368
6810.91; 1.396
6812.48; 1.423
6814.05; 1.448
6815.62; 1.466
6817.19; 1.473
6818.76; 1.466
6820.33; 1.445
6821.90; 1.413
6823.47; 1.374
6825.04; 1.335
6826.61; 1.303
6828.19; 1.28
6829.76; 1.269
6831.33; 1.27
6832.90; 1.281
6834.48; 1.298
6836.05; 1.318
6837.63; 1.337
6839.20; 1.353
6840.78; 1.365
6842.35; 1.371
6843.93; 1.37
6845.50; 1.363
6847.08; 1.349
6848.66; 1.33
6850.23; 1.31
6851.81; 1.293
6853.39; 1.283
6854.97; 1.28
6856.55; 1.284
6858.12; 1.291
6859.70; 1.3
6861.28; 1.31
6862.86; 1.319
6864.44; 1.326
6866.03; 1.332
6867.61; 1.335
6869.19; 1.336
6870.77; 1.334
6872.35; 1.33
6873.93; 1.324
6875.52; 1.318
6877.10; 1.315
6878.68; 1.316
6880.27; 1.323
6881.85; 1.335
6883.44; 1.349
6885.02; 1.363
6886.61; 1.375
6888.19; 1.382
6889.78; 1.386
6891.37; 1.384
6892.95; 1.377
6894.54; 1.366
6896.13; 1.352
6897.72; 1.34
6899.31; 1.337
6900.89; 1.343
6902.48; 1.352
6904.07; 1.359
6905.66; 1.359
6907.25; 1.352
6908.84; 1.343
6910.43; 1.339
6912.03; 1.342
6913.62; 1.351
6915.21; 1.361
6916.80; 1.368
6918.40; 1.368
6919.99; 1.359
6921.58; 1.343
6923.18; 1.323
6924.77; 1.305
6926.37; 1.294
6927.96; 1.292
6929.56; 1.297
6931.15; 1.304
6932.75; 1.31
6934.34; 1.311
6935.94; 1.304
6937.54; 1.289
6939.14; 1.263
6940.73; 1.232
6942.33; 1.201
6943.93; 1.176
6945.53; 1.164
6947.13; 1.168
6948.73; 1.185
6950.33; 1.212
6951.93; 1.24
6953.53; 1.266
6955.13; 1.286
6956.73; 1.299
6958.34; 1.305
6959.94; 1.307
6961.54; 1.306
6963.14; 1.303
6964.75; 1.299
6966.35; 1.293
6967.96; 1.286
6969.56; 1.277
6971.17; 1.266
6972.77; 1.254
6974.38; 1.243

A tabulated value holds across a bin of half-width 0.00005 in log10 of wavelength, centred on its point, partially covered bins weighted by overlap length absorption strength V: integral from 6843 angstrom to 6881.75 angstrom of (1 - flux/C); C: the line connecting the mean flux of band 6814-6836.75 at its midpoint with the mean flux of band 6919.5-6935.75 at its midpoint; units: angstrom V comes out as 0.7 angstrom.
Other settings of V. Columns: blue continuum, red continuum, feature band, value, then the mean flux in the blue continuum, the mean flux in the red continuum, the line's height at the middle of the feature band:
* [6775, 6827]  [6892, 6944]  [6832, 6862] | 0.25 angstrom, 1.34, 1.32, 1.33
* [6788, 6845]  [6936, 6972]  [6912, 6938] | -1.02 angstrom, 1.34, 1.26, 1.27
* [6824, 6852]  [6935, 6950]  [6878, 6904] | -1.73 angstrom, 1.32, 1.22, 1.27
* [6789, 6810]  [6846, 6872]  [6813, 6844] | -1.29 angstrom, 1.3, 1.31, 1.31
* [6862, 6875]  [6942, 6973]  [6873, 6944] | -1.87 angstrom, 1.33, 1.26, 1.3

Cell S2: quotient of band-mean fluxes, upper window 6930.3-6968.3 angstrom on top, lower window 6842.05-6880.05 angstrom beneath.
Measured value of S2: 0.96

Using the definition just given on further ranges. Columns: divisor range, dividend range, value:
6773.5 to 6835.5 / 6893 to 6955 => 0.98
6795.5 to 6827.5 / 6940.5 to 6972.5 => 0.92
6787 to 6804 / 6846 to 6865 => 1.01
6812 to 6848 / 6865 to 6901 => 0.99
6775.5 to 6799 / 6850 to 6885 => 1.01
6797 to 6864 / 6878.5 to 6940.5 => 1.00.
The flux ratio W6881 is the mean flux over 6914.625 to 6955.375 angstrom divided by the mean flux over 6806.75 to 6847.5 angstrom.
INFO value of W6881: 0.94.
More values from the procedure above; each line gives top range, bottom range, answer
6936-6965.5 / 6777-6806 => 0.97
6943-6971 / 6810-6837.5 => 0.92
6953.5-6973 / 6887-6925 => 0.95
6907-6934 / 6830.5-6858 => 1.01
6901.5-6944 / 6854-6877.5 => 1.00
